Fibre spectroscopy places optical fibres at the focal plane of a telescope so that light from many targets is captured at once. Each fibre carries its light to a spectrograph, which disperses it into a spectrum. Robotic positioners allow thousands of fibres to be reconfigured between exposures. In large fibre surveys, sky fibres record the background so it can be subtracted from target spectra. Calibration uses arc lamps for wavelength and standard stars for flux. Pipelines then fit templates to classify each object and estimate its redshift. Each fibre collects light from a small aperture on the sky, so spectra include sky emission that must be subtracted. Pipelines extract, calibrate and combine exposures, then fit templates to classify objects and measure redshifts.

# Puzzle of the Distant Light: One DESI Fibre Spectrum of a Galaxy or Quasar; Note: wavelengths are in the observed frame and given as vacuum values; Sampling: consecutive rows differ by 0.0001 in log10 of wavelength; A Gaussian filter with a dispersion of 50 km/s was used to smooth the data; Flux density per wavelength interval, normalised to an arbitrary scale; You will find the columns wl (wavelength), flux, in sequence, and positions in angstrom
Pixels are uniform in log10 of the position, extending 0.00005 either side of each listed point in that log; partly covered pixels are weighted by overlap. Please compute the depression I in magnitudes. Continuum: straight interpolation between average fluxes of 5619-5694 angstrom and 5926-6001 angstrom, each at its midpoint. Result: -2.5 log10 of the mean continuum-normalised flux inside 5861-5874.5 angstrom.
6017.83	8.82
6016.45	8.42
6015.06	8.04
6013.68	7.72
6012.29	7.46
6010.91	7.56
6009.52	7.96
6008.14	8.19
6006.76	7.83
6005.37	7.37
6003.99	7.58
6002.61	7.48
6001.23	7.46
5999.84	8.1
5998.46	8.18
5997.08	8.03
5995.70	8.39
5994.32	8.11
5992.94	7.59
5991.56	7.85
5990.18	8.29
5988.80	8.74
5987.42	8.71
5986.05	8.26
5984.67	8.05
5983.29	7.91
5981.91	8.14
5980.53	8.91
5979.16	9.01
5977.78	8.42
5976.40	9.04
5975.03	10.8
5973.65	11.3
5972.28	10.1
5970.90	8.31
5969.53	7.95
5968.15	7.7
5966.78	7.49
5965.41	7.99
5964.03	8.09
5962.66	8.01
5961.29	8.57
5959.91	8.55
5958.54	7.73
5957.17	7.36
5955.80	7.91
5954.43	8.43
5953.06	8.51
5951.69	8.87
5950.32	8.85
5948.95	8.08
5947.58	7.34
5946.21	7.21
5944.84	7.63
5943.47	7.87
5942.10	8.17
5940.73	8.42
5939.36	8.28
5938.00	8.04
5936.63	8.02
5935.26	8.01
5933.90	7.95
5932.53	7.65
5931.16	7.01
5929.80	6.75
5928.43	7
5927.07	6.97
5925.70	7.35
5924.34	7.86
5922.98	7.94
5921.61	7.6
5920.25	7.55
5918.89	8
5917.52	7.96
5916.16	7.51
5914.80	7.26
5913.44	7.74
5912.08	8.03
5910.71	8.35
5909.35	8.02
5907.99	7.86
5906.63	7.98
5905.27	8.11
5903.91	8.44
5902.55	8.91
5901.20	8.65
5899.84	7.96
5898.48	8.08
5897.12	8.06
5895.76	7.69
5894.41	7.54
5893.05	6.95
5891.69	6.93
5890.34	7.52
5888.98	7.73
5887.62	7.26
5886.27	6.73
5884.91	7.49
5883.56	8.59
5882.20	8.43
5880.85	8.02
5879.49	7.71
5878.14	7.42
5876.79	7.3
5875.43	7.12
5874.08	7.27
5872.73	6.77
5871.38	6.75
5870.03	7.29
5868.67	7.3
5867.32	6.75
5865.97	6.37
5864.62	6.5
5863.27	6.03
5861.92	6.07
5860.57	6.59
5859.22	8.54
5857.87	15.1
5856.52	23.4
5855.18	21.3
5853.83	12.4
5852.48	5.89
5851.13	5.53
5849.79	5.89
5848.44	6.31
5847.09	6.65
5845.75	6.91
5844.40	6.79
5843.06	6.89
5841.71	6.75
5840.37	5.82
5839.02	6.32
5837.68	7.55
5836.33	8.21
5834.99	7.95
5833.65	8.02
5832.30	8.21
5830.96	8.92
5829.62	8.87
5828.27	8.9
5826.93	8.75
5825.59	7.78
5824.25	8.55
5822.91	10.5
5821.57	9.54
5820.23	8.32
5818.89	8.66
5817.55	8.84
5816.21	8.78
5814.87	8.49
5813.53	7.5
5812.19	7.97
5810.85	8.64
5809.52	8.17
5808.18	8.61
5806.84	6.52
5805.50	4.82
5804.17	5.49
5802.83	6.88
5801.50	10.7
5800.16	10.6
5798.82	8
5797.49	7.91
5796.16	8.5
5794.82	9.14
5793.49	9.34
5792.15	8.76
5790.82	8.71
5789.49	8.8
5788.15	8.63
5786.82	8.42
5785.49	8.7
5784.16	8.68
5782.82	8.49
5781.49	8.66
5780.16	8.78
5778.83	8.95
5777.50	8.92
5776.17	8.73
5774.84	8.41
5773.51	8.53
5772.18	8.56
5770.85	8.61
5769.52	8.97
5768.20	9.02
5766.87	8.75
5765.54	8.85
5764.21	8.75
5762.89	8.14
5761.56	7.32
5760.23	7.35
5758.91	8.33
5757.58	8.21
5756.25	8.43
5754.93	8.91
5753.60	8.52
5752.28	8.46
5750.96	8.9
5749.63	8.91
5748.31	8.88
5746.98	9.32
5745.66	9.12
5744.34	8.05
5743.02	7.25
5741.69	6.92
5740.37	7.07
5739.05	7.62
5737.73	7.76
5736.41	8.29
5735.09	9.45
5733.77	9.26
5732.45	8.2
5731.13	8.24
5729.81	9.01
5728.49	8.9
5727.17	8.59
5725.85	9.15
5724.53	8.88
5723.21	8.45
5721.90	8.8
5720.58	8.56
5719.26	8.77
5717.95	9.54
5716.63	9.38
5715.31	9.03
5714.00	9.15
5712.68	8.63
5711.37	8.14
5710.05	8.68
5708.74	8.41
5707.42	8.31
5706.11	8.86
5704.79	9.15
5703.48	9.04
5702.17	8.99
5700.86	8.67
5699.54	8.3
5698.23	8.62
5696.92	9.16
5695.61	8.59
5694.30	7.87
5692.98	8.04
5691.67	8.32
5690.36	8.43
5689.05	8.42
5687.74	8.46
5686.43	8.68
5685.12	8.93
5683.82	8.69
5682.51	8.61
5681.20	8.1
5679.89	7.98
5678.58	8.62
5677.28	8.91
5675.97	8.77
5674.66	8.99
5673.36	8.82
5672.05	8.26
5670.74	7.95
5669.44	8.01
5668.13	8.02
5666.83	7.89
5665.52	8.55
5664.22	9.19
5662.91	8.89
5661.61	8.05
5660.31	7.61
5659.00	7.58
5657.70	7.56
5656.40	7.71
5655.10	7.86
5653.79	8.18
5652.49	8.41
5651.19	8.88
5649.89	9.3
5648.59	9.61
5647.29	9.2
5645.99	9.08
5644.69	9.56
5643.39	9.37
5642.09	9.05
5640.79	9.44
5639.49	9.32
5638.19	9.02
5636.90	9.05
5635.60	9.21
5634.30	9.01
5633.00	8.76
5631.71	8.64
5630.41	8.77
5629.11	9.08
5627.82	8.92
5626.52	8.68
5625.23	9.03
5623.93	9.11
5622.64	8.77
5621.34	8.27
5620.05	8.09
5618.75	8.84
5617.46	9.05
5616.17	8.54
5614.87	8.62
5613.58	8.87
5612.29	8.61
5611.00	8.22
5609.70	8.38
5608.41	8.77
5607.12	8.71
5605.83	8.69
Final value 0.24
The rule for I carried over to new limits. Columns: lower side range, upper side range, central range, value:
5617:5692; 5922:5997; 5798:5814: 0.08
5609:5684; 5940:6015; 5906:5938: 0.08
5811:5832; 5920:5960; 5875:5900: 0.08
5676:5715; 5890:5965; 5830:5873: -0.03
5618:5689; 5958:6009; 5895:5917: 0.05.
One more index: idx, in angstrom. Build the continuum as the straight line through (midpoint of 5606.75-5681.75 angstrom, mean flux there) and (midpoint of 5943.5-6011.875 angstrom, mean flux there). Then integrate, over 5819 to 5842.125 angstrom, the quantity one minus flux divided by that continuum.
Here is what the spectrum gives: 0.6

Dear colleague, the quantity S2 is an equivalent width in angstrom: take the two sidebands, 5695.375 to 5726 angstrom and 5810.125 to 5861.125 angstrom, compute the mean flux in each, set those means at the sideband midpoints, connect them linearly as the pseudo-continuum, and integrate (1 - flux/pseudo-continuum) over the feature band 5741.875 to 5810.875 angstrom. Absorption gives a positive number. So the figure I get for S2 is 3.1 angstrom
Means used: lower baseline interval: 8.8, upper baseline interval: 8.85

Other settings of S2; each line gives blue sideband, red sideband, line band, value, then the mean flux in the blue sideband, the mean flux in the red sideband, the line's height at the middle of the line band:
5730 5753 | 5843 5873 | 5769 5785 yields -0.45 angstrom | 8.35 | 8.67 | 8.45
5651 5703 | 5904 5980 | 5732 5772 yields -0.42 angstrom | 8.39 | 8.09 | 8.3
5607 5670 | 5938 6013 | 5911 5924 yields 0.86 angstrom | 8.68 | 8.22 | 8.3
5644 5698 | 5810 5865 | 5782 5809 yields 1.03 angstrom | 8.48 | 8.66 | 8.62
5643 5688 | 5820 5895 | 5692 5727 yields -1.23 angstrom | 8.52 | 8.16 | 8.44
